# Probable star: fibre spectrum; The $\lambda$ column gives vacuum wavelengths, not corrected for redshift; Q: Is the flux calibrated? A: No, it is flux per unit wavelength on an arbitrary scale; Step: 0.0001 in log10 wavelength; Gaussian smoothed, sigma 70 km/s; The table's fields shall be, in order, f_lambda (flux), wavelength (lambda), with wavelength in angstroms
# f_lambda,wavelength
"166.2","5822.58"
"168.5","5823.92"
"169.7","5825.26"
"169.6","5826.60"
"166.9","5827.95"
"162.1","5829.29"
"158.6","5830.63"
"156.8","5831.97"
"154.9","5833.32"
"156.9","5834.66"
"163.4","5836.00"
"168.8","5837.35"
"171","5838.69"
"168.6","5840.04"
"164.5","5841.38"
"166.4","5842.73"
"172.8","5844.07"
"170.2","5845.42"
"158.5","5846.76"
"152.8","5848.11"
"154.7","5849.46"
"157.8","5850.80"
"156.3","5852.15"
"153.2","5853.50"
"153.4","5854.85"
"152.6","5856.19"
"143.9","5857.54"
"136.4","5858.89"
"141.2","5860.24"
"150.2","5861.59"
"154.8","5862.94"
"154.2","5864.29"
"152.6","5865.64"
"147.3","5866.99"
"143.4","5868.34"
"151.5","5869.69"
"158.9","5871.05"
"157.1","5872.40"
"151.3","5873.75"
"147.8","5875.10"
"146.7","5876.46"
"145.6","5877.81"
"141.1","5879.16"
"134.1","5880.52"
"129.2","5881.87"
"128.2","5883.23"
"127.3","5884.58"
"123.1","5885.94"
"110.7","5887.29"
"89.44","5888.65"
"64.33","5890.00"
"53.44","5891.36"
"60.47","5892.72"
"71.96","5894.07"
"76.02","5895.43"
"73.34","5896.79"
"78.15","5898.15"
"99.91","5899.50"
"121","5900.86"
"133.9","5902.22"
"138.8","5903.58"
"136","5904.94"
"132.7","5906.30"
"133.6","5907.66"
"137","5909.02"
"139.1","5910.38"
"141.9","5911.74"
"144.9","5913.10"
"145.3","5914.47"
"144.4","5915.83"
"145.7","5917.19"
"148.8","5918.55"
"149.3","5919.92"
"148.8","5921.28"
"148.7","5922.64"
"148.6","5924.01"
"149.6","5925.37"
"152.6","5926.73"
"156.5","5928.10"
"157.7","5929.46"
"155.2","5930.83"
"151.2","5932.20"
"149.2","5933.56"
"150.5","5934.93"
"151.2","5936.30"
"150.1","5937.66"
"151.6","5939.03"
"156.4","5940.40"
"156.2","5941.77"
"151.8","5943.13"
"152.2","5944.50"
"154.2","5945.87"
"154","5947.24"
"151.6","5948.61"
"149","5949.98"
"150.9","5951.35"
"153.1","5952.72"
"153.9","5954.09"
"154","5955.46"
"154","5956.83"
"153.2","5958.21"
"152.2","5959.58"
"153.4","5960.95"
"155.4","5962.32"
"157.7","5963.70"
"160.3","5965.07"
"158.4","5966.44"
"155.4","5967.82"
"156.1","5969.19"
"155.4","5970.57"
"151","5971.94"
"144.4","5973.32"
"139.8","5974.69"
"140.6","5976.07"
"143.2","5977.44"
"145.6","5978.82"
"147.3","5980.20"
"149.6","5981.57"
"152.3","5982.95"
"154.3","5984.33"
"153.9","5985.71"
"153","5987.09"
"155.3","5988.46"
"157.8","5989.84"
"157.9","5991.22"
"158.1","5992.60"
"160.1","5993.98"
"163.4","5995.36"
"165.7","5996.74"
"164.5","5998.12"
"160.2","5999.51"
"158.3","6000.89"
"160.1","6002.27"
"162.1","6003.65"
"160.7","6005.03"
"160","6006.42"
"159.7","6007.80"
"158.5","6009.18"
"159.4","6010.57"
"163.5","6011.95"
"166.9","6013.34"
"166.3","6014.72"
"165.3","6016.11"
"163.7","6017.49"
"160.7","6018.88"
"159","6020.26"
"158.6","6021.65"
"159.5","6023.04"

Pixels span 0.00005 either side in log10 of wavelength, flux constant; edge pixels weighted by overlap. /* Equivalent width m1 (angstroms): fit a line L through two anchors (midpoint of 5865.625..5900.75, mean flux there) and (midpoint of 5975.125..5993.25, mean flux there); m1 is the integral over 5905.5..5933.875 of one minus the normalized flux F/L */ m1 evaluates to -3.74 angstroms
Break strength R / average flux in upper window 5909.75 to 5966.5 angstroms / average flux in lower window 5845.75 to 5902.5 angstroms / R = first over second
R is 1.2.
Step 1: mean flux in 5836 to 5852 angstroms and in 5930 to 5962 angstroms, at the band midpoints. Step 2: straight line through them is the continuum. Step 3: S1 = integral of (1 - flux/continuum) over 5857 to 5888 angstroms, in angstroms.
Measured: 3.54 angstroms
